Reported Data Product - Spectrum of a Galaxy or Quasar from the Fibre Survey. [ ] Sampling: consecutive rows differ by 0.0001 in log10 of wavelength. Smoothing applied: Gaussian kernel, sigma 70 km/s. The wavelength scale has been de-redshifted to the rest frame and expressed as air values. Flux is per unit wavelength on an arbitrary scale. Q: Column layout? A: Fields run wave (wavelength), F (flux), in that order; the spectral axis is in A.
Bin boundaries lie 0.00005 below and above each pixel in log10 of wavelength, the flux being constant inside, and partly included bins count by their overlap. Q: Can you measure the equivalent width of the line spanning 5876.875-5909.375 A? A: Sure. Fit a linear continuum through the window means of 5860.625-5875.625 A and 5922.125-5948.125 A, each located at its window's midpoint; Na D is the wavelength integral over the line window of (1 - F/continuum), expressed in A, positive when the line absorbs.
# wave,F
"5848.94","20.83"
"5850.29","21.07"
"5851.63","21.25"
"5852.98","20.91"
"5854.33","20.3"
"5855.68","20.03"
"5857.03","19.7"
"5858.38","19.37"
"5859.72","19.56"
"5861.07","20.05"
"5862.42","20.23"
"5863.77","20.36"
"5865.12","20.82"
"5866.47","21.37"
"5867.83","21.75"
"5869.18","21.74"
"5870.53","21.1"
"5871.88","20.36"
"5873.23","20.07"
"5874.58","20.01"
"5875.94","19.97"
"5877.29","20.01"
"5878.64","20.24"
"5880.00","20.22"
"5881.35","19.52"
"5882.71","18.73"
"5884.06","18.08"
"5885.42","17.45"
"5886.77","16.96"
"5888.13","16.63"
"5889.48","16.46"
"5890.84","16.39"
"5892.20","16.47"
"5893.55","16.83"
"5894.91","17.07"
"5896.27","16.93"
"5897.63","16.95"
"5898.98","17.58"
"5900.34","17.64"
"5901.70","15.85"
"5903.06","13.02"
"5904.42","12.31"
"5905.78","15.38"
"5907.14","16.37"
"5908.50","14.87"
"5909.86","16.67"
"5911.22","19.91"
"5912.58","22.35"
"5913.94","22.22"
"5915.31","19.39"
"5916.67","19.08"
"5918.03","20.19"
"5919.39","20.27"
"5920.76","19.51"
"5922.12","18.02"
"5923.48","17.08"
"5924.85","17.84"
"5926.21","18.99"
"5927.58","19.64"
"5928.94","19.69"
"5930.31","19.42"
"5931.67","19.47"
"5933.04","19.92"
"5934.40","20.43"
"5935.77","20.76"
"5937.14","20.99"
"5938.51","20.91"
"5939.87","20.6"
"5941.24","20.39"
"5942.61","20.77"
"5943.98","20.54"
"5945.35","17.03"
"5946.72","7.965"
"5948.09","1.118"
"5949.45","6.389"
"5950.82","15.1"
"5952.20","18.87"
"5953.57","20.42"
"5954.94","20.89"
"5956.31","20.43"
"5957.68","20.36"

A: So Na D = 4.8 A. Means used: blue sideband 20.7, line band 17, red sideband 18.5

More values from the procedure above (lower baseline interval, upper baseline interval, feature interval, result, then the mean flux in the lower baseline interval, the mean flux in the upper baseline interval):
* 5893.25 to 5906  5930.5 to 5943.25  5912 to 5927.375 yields -1.0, 15.9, 20.4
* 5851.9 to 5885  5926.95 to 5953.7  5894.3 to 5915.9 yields 1.9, 20.2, 17.5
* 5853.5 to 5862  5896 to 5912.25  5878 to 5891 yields -0.2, 19.9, 16.2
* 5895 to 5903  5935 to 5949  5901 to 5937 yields -3.5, 16.7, 16.9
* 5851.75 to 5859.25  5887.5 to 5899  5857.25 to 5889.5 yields -2.0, 20.1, 16.8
